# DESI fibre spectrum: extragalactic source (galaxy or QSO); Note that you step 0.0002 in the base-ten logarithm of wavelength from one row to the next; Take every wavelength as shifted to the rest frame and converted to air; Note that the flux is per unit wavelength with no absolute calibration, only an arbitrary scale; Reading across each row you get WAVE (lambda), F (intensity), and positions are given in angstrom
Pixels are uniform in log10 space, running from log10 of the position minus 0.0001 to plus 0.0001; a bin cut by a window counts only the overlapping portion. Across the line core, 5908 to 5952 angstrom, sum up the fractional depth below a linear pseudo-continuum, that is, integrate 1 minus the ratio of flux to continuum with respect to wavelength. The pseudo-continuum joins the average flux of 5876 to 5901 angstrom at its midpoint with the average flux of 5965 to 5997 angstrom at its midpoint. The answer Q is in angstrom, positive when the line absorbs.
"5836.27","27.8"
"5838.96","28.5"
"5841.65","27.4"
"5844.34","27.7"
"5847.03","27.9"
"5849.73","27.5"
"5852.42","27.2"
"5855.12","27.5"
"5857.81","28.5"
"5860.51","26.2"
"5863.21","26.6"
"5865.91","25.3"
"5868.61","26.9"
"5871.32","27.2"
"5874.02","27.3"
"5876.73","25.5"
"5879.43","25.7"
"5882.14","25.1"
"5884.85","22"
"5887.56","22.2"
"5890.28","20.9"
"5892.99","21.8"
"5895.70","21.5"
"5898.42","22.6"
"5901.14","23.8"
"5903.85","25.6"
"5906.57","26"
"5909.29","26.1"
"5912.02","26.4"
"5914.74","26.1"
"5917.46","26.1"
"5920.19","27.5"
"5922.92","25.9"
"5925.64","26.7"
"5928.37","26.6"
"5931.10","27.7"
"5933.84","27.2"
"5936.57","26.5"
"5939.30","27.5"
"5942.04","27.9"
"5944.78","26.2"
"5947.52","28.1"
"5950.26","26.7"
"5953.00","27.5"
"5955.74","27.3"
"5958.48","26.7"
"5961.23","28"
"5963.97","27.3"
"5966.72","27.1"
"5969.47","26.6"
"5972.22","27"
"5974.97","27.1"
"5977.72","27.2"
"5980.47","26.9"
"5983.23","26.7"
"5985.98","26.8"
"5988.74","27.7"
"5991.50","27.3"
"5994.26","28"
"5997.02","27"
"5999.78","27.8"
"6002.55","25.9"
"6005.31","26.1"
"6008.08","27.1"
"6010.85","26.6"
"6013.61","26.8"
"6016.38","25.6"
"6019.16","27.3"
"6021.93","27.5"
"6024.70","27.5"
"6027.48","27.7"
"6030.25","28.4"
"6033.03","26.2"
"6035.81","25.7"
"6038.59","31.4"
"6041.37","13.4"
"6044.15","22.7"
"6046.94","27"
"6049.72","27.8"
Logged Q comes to -3.5 angstrom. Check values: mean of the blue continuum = 23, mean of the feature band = 26.8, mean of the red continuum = 27.1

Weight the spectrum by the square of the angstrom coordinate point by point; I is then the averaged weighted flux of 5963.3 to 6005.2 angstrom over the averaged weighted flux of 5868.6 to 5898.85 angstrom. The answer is 1.2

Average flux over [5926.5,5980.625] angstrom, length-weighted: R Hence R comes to 27.2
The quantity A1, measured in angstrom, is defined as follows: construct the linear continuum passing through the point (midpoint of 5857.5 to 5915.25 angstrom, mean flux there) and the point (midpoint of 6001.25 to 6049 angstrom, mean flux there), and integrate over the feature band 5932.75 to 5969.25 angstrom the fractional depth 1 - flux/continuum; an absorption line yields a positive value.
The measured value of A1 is -2.5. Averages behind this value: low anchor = 24.9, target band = 27.2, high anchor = 26.1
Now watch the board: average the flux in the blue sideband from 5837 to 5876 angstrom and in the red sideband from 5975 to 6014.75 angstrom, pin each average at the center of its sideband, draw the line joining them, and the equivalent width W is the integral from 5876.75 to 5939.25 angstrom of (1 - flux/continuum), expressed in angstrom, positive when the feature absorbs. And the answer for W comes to 4.8 angstrom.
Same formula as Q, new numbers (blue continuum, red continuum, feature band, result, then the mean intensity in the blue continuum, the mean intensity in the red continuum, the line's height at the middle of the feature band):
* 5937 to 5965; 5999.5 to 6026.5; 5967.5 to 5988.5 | 0.1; 27.3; 26.8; 27.1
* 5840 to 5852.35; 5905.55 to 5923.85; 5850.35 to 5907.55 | 4.1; 27.6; 26.3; 27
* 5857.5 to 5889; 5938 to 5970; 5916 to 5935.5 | -0.1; 25.6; 27.3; 26.7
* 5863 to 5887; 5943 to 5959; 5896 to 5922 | 0.8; 25.6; 27.1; 26.3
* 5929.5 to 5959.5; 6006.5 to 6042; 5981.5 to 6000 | -0.3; 27.2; 26.5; 26.8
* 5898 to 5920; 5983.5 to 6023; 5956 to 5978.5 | -0.6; 25.6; 27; 26.4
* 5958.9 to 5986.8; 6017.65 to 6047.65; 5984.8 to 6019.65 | -0.6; 27.1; 25.9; 26.5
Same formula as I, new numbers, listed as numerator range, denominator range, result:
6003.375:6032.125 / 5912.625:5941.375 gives 1.04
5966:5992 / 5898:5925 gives 1.07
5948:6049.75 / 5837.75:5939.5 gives 1.07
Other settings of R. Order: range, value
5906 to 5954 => 26.8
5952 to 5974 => 27.2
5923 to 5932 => 26.8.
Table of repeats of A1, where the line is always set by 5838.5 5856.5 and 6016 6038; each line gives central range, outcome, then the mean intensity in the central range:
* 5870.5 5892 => 2.5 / 24.4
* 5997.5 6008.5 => 0.2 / 26.7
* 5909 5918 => 0.4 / 26.2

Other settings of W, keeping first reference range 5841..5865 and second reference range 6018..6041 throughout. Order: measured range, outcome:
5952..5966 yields -0.1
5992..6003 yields -0.1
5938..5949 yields -0.1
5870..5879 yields 0.2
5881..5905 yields 4.0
